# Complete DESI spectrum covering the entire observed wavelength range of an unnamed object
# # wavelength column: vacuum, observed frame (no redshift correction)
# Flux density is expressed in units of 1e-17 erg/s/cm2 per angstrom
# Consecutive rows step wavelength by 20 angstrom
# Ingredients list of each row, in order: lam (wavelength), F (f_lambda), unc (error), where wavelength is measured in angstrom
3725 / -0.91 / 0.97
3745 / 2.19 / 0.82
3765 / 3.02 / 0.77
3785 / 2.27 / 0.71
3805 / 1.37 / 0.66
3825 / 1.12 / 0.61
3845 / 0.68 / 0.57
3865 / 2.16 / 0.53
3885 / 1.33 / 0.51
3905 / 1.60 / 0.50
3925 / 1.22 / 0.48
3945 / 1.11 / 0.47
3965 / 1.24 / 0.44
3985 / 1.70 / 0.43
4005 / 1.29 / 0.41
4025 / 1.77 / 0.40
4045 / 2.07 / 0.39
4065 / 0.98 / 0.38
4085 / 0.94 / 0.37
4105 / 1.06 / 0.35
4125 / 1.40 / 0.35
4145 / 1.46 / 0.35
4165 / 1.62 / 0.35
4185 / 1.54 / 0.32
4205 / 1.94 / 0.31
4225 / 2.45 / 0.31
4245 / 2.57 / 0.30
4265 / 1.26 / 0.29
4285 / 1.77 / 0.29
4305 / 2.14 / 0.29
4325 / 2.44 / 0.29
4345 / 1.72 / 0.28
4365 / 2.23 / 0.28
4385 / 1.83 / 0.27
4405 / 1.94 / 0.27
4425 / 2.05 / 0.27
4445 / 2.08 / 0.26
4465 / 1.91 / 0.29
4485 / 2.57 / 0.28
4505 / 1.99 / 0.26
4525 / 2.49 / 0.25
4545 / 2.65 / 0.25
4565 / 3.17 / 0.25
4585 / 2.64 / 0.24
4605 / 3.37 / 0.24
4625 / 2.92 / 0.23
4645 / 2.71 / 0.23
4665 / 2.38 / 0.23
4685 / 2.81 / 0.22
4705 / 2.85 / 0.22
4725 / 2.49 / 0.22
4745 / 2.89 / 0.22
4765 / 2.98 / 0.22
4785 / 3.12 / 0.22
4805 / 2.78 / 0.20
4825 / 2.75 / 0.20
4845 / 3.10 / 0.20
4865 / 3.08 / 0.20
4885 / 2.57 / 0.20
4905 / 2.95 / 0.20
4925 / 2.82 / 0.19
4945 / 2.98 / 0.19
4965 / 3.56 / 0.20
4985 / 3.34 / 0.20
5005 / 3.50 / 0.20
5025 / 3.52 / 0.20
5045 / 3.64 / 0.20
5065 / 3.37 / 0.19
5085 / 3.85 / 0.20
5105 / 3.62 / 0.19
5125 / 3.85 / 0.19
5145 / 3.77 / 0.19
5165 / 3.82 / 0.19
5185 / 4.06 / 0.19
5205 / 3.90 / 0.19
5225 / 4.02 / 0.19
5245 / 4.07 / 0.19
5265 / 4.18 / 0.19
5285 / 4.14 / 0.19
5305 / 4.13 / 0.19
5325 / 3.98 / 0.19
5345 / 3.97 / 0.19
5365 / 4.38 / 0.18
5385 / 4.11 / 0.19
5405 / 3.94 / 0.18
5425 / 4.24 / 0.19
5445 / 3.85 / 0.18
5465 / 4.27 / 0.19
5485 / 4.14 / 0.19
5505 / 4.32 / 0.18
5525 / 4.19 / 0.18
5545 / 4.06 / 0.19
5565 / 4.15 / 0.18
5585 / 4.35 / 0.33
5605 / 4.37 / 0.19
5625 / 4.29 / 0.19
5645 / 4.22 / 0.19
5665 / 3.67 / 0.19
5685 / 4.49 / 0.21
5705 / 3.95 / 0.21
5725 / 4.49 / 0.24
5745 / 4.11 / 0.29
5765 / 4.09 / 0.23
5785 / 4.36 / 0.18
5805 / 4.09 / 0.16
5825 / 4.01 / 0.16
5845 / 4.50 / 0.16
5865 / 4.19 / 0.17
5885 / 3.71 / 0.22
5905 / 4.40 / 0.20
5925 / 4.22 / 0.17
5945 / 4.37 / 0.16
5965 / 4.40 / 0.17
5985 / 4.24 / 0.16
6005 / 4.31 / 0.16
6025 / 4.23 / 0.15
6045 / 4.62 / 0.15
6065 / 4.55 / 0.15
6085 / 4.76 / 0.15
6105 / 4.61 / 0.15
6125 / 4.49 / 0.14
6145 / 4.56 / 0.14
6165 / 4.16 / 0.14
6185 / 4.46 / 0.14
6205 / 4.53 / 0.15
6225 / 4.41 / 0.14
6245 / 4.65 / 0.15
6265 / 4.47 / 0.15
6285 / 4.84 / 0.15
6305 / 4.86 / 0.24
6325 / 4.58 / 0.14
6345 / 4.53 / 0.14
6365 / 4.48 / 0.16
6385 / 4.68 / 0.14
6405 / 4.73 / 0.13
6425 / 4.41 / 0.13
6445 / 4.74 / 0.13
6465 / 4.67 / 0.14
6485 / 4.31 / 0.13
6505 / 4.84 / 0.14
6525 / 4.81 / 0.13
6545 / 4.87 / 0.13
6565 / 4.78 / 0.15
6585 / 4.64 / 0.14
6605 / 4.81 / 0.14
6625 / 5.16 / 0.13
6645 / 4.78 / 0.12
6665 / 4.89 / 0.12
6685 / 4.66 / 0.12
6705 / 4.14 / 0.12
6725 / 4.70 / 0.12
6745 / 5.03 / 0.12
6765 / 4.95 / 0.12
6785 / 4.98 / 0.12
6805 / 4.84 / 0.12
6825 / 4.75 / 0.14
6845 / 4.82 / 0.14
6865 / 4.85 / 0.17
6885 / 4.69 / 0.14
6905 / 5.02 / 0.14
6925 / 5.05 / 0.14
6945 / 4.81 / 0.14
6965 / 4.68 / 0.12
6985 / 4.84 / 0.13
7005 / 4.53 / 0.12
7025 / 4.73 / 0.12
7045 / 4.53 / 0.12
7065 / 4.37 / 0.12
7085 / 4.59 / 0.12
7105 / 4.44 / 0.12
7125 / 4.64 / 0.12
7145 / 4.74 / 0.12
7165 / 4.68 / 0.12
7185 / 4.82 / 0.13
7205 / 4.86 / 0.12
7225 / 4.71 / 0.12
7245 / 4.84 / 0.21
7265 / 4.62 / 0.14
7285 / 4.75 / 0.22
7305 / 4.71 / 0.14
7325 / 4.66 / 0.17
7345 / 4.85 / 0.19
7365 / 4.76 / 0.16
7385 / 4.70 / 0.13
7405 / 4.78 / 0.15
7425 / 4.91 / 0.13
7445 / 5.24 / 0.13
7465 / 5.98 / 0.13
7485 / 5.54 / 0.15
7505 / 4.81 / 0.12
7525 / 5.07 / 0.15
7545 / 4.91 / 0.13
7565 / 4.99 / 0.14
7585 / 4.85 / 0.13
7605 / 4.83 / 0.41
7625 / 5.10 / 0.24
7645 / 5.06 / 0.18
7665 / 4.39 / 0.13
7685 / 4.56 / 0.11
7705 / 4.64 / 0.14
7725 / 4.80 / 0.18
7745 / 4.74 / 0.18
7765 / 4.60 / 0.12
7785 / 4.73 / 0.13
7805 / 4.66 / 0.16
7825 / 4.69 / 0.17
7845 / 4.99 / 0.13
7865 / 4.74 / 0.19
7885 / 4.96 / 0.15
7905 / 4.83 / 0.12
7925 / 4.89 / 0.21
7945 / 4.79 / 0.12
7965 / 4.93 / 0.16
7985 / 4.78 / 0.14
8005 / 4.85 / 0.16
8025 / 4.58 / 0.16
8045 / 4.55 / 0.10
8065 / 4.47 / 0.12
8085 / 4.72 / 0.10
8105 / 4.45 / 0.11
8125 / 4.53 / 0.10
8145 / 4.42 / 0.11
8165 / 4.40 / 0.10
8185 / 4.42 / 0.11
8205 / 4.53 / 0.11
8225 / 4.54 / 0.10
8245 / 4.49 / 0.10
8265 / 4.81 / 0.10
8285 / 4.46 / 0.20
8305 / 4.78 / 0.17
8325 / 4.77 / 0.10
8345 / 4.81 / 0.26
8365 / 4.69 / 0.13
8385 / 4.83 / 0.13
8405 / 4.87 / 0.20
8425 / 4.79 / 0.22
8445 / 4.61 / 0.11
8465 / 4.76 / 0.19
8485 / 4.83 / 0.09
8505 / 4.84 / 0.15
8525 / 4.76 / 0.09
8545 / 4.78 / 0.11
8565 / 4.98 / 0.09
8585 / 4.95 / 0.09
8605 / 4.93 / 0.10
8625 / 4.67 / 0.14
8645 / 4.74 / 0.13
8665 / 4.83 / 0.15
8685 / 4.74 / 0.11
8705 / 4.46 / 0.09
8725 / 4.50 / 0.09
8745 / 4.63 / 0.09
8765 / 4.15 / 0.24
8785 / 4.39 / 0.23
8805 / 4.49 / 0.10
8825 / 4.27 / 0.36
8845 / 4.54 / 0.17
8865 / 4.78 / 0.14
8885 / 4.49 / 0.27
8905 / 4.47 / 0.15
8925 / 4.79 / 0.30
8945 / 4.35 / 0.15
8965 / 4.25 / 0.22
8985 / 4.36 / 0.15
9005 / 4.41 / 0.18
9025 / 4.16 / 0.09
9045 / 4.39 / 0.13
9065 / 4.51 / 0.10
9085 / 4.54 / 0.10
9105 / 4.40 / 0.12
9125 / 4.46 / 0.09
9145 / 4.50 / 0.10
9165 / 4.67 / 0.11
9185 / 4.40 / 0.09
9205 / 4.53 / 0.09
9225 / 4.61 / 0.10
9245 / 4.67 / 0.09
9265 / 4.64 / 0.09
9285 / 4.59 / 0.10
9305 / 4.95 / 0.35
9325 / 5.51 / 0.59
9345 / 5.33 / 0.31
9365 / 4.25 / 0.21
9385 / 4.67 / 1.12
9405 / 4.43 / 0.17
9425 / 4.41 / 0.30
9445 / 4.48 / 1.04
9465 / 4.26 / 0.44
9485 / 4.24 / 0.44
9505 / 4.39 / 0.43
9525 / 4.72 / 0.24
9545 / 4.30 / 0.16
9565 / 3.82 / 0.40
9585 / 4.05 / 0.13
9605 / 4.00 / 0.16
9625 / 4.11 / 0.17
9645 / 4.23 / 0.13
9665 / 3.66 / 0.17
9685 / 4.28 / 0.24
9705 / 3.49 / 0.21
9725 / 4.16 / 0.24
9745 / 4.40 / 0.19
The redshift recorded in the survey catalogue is 0.14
